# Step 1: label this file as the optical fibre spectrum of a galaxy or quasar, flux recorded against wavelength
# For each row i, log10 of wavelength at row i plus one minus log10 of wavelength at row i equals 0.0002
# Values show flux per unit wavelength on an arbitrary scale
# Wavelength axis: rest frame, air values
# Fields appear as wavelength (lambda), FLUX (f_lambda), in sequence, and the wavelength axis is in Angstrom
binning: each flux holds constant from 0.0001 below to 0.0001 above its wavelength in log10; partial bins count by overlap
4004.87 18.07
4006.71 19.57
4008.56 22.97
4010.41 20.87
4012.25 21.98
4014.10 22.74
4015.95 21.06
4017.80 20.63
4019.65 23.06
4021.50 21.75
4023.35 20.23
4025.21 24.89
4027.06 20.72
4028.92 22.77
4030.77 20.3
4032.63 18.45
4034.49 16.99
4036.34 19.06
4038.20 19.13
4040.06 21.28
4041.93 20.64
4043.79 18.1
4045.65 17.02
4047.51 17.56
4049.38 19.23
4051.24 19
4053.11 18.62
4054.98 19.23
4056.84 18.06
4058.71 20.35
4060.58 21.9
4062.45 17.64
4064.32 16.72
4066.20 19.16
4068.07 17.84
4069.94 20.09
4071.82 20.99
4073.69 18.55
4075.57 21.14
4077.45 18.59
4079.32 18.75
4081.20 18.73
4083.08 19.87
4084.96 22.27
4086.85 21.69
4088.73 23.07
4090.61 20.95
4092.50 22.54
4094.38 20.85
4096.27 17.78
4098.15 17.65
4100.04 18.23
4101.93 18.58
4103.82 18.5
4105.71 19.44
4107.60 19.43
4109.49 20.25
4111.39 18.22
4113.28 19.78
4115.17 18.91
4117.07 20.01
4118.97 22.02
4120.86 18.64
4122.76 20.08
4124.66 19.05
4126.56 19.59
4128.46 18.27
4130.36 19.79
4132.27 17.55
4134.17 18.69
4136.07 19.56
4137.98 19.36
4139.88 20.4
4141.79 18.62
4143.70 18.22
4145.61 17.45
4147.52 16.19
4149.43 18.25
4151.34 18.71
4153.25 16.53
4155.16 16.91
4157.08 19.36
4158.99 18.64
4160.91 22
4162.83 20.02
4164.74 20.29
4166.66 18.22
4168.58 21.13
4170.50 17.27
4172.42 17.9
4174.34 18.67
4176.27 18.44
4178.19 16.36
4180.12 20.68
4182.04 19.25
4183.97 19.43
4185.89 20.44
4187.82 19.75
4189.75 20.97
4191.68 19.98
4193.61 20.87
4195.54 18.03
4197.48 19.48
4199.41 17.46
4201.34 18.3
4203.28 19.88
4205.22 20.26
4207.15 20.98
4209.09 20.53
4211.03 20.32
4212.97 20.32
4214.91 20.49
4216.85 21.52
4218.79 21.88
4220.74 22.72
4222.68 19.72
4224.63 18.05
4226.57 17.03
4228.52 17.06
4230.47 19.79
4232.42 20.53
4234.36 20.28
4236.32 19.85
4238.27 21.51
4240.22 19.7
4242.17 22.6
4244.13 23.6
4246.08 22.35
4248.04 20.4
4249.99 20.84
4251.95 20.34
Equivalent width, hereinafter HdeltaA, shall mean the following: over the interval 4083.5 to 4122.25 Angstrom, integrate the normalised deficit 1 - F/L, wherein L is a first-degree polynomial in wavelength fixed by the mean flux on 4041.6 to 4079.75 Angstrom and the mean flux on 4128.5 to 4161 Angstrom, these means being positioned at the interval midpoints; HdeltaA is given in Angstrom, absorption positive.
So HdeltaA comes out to -2.5 Angstrom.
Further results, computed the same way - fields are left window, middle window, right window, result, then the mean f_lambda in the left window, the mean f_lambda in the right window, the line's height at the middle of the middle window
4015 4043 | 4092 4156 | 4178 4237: 4.1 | 20.7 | 19.8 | 20.2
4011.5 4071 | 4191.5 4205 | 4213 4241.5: 0.6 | 19.9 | 20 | 20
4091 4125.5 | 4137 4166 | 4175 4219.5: 1.3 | 19.5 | 19.8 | 19.6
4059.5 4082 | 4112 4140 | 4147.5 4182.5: -0.7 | 19.2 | 18.7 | 18.9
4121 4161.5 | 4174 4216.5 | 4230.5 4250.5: 0.8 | 18.7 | 21.1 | 20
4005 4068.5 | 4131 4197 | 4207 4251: 4.5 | 20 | 20.5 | 20.3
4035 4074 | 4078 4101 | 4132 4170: -1.5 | 19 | 18.8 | 19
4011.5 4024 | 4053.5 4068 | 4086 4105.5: 1.3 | 21.7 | 20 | 20.7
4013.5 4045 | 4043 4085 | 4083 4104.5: 2.8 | 20.6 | 20.2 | 20.4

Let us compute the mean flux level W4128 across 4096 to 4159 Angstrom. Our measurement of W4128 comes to 18.8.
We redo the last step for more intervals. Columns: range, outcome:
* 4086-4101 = 20.3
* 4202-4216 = 20.4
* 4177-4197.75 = 19.6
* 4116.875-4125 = 20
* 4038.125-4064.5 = 19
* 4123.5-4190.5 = 18.9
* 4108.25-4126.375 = 19.7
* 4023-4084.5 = 19.5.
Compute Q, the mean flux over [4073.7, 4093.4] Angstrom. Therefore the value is 20.6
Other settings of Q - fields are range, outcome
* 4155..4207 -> 19.3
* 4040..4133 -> 19.4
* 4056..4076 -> 19.3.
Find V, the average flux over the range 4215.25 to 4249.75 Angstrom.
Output 20.5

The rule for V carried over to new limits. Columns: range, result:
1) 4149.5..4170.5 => 19.1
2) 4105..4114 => 19.4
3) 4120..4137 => 19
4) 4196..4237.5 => 19.8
